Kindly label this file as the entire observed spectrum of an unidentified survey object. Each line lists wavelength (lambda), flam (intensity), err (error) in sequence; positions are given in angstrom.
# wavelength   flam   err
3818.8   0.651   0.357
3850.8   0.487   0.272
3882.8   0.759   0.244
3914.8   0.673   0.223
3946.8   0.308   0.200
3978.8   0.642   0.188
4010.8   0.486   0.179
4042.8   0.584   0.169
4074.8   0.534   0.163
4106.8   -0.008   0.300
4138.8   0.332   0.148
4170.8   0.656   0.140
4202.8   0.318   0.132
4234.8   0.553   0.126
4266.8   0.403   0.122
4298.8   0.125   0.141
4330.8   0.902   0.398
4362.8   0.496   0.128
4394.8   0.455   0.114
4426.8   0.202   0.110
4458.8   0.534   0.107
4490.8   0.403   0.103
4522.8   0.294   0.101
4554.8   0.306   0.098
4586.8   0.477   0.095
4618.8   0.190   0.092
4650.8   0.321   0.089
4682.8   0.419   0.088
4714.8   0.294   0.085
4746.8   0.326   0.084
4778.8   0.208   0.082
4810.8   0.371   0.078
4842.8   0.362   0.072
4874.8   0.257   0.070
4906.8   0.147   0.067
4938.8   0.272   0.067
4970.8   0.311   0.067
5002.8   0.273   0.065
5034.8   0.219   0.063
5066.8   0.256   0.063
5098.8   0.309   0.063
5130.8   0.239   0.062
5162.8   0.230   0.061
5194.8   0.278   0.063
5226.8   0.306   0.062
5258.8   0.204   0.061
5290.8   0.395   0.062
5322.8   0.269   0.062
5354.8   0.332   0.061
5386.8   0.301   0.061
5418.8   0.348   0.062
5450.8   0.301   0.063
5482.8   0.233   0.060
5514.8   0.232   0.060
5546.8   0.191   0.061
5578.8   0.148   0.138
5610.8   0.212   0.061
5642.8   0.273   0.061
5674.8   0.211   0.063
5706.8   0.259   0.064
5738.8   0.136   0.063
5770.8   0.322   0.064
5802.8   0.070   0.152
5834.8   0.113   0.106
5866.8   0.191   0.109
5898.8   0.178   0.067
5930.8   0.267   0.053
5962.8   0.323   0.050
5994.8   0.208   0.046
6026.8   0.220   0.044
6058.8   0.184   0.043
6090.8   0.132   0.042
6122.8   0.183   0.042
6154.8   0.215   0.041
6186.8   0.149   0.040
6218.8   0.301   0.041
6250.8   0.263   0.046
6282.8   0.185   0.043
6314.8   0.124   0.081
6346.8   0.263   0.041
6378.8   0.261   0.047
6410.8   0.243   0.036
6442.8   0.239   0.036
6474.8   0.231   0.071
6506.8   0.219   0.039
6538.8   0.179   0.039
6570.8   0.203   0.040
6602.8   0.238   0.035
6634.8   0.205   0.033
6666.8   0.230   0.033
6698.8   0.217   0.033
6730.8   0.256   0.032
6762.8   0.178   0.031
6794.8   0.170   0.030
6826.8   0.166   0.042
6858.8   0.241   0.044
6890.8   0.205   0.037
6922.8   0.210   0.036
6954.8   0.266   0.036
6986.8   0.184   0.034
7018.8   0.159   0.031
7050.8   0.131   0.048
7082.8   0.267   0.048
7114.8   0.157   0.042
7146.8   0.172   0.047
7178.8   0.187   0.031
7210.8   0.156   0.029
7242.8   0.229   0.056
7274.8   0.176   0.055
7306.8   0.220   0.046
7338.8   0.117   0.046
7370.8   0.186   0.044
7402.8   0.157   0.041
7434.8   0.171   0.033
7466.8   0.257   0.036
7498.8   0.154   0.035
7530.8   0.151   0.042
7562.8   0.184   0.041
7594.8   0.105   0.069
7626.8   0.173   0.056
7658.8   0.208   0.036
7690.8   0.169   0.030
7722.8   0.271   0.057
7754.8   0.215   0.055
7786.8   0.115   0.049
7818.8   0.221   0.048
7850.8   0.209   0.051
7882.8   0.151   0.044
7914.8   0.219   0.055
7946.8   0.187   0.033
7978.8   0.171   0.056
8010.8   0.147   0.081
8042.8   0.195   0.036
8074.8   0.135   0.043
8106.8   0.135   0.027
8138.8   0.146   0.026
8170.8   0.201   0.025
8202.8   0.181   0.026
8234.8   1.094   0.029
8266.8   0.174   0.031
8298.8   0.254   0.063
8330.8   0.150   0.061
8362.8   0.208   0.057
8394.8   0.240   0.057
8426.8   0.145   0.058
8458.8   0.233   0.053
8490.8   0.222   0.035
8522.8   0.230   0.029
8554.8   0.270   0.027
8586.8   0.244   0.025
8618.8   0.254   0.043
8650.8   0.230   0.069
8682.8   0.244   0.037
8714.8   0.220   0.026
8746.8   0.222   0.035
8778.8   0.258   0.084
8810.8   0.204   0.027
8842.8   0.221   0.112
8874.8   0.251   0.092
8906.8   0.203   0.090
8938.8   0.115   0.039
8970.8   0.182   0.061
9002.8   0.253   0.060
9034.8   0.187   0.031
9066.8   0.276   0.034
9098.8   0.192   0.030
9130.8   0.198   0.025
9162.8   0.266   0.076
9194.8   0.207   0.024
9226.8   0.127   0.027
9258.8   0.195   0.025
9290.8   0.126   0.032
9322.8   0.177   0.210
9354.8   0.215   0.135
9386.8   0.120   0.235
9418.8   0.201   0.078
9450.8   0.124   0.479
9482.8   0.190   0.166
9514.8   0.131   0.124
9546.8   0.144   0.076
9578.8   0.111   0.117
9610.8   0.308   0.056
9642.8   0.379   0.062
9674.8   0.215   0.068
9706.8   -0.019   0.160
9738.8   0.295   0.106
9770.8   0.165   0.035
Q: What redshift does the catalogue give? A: 1.21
